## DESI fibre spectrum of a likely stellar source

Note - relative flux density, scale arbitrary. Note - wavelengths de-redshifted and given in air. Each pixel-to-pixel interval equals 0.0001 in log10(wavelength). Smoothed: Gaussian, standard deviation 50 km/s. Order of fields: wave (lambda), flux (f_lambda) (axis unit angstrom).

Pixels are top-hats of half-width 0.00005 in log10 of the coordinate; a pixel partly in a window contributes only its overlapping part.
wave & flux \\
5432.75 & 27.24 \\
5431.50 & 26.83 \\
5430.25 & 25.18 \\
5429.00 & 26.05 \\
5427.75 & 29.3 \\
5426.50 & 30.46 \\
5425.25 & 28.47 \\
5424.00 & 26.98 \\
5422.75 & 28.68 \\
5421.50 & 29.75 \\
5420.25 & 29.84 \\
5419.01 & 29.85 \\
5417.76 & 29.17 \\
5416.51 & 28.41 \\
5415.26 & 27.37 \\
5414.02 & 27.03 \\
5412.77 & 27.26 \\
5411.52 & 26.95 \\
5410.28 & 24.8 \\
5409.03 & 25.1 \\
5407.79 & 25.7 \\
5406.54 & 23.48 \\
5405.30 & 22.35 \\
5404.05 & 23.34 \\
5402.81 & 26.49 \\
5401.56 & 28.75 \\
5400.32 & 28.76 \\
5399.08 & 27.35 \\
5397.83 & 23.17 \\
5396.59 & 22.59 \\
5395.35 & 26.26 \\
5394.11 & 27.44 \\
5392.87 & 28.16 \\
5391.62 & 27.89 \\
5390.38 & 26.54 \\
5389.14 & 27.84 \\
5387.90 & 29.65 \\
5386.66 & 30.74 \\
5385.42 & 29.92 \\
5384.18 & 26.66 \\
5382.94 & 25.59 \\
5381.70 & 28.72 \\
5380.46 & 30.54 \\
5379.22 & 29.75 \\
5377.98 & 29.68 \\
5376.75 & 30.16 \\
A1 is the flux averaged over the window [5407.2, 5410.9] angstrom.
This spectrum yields 25.2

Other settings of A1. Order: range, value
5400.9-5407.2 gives 24.9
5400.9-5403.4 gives 27.6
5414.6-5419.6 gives 28.7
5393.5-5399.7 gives 25.4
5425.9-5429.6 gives 28.6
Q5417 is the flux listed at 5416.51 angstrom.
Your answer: 28.41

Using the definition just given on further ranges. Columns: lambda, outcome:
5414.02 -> 27.03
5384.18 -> 26.66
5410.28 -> 24.8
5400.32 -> 28.76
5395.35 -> 26.26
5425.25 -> 28.47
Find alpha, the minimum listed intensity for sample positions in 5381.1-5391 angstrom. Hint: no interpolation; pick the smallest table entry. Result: 25.59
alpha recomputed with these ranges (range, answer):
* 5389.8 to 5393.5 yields 26.54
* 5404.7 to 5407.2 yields 22.35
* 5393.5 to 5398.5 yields 22.59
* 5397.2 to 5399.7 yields 23.17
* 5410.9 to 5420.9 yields 26.95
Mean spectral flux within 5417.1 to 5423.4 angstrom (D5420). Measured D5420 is 29.4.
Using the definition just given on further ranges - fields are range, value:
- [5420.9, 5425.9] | 28.4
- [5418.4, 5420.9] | 29.9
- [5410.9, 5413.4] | 27.1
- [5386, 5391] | 28.7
